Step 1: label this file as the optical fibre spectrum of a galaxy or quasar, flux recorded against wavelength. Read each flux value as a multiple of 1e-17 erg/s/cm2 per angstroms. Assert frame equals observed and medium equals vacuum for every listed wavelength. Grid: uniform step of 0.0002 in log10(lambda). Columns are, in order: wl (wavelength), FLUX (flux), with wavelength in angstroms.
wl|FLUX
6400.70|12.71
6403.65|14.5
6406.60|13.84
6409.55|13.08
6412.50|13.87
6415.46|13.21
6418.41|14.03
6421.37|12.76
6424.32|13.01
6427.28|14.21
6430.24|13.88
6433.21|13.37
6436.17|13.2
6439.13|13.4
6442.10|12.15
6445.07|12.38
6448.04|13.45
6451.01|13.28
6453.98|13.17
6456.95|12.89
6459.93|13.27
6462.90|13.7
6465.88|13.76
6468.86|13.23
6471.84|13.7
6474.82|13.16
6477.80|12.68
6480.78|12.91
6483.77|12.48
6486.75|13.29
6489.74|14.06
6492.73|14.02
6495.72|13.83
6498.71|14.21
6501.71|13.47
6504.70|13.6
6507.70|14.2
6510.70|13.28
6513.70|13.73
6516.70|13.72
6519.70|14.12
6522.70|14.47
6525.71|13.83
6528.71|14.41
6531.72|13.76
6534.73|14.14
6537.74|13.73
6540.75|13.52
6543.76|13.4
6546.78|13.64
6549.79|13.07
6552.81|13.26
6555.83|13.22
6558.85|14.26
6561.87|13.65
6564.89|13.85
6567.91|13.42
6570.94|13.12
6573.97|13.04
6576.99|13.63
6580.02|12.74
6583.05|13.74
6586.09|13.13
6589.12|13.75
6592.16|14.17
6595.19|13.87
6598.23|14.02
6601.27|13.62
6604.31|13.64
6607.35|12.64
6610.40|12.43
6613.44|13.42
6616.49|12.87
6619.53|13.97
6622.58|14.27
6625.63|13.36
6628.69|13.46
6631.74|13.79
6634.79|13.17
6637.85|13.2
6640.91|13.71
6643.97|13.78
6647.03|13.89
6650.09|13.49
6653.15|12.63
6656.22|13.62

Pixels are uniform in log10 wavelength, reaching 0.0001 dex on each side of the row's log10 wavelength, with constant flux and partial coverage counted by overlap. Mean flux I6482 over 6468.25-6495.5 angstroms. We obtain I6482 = 13.3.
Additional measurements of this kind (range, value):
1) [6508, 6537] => 13.9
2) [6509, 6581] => 13.6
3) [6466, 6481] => 13.2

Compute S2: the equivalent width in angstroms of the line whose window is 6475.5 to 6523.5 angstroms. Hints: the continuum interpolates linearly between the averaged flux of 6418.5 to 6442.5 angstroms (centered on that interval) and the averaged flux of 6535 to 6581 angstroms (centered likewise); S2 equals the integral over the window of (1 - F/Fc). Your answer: -0.72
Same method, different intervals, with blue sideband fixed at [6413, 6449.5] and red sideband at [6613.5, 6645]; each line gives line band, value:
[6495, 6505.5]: -0.3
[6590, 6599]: -0.3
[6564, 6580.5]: 0.2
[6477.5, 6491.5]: 0.2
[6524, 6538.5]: -0.6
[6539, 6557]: 0.1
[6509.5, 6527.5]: -0.7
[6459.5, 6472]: -0.2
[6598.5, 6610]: 0.2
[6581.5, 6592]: -0.1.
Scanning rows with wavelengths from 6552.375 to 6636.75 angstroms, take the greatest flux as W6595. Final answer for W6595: 14.27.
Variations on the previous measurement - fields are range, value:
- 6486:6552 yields 14.47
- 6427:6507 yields 14.21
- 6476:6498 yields 14.06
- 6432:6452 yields 13.45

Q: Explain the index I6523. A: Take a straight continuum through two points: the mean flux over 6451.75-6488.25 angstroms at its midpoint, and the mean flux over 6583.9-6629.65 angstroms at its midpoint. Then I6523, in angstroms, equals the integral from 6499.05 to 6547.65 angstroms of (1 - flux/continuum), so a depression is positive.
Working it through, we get -1.9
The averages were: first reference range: 13.2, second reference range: 13.5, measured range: 13.8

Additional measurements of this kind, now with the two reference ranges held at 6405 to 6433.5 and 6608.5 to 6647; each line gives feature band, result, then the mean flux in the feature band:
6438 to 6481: 1.2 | 13.1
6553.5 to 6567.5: -0.2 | 13.7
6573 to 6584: 0.2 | 13.3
